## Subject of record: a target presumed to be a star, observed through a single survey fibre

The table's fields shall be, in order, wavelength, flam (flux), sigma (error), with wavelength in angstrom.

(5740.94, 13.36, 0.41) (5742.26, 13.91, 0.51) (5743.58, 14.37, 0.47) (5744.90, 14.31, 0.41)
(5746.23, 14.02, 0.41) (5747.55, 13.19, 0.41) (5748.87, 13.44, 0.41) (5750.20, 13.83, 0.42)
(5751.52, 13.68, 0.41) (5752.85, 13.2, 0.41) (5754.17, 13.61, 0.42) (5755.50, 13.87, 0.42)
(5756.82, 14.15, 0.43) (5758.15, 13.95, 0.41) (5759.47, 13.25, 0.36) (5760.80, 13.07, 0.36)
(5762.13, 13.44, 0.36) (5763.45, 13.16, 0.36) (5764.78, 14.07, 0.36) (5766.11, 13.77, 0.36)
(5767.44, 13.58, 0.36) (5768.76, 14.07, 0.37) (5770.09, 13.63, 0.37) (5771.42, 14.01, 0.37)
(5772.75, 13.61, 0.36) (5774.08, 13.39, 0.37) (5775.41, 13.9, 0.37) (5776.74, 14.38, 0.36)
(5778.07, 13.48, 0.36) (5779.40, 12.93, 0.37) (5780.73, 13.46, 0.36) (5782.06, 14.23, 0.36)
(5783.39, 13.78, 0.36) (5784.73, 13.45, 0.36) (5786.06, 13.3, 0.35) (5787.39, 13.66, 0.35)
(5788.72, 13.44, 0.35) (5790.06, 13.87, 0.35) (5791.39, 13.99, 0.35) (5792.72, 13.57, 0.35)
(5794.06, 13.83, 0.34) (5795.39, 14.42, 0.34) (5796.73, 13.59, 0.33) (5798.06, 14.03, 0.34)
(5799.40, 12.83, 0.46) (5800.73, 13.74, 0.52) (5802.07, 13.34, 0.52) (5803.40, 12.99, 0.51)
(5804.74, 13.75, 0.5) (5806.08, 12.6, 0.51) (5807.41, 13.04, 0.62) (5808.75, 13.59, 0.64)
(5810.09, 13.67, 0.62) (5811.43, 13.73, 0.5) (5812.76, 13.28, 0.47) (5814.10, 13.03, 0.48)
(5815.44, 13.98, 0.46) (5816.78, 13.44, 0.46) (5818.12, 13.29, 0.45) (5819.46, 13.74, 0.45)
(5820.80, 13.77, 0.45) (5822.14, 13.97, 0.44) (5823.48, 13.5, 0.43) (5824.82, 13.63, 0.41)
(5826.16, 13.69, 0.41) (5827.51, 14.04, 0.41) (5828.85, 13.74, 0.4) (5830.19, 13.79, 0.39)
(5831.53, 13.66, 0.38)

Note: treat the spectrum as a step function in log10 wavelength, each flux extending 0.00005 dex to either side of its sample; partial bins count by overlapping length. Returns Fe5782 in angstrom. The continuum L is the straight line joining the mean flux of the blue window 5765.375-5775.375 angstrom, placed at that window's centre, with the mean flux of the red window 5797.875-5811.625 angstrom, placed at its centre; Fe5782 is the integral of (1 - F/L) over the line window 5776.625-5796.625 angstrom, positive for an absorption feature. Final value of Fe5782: -0.2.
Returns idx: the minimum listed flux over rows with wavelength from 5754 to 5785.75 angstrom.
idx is 12.93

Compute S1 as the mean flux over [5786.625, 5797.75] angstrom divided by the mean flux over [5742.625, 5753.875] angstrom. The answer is 1.0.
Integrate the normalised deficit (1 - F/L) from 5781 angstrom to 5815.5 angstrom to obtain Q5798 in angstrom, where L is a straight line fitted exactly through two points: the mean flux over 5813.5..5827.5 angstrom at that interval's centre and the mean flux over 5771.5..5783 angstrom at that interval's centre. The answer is 0.3 angstrom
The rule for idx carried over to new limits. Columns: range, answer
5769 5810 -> 12.6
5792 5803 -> 12.83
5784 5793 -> 13.3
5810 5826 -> 13.03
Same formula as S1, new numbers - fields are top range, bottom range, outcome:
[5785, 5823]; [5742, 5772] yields 0.99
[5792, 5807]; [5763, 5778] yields 0.98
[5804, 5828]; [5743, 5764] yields 0.99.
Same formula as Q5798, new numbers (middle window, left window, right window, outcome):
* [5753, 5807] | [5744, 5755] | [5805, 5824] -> -0.16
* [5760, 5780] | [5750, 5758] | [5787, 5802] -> 0.13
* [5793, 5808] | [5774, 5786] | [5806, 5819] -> 0.03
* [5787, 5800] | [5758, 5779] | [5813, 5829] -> -0.08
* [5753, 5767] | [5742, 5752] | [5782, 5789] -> 0.15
